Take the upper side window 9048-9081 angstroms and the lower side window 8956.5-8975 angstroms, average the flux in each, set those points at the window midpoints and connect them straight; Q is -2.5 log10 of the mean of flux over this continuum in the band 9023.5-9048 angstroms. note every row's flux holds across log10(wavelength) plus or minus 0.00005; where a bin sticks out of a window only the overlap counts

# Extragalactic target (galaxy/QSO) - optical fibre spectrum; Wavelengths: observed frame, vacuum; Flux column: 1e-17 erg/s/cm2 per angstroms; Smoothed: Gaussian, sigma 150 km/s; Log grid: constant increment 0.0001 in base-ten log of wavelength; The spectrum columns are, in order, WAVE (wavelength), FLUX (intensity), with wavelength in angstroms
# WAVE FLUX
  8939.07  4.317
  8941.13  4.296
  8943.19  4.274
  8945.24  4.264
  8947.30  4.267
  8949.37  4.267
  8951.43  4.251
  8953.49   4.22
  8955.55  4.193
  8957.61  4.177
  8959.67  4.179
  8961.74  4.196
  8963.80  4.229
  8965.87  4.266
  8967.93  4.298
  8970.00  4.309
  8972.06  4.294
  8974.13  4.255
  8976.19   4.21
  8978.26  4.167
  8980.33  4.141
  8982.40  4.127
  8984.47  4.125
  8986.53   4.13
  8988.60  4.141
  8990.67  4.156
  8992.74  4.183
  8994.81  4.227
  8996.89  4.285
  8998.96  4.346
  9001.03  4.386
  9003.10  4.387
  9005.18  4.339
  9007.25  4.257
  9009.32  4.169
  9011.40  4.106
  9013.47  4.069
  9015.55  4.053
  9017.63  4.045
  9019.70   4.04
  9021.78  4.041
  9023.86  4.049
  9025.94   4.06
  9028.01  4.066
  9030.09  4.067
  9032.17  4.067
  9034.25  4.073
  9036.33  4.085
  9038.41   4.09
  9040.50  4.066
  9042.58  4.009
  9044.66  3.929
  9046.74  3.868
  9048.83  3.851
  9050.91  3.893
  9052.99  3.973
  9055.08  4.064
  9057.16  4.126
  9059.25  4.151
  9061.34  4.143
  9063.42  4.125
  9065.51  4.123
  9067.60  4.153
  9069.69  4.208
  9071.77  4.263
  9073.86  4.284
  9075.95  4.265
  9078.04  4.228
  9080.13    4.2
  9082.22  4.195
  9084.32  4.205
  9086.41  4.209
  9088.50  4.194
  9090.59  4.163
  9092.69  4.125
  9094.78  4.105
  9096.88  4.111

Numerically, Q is 0.03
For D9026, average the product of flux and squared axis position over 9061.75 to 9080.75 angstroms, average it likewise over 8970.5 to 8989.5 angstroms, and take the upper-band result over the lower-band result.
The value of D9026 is 1.0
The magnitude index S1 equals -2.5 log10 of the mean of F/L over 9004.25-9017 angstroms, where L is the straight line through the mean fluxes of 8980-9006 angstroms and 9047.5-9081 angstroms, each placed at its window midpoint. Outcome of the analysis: 0.011 mag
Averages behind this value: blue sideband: 4.23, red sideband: 4.13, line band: 4.16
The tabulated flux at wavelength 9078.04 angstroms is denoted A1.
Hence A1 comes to 4.228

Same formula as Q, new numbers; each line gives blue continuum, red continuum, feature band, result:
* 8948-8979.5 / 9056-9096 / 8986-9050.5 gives 0.02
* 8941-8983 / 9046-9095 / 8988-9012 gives -0.01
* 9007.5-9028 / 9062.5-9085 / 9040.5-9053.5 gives 0.06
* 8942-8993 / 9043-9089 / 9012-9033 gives 0.03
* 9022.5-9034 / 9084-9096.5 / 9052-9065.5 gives 0.00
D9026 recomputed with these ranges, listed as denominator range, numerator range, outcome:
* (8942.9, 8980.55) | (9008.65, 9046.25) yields 0.97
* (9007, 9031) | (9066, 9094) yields 1.04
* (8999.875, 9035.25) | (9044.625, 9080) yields 1.00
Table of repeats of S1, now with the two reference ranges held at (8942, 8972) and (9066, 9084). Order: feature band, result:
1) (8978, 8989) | 0.026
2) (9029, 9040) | 0.041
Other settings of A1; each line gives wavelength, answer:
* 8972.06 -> 4.294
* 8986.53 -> 4.13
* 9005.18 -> 4.339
